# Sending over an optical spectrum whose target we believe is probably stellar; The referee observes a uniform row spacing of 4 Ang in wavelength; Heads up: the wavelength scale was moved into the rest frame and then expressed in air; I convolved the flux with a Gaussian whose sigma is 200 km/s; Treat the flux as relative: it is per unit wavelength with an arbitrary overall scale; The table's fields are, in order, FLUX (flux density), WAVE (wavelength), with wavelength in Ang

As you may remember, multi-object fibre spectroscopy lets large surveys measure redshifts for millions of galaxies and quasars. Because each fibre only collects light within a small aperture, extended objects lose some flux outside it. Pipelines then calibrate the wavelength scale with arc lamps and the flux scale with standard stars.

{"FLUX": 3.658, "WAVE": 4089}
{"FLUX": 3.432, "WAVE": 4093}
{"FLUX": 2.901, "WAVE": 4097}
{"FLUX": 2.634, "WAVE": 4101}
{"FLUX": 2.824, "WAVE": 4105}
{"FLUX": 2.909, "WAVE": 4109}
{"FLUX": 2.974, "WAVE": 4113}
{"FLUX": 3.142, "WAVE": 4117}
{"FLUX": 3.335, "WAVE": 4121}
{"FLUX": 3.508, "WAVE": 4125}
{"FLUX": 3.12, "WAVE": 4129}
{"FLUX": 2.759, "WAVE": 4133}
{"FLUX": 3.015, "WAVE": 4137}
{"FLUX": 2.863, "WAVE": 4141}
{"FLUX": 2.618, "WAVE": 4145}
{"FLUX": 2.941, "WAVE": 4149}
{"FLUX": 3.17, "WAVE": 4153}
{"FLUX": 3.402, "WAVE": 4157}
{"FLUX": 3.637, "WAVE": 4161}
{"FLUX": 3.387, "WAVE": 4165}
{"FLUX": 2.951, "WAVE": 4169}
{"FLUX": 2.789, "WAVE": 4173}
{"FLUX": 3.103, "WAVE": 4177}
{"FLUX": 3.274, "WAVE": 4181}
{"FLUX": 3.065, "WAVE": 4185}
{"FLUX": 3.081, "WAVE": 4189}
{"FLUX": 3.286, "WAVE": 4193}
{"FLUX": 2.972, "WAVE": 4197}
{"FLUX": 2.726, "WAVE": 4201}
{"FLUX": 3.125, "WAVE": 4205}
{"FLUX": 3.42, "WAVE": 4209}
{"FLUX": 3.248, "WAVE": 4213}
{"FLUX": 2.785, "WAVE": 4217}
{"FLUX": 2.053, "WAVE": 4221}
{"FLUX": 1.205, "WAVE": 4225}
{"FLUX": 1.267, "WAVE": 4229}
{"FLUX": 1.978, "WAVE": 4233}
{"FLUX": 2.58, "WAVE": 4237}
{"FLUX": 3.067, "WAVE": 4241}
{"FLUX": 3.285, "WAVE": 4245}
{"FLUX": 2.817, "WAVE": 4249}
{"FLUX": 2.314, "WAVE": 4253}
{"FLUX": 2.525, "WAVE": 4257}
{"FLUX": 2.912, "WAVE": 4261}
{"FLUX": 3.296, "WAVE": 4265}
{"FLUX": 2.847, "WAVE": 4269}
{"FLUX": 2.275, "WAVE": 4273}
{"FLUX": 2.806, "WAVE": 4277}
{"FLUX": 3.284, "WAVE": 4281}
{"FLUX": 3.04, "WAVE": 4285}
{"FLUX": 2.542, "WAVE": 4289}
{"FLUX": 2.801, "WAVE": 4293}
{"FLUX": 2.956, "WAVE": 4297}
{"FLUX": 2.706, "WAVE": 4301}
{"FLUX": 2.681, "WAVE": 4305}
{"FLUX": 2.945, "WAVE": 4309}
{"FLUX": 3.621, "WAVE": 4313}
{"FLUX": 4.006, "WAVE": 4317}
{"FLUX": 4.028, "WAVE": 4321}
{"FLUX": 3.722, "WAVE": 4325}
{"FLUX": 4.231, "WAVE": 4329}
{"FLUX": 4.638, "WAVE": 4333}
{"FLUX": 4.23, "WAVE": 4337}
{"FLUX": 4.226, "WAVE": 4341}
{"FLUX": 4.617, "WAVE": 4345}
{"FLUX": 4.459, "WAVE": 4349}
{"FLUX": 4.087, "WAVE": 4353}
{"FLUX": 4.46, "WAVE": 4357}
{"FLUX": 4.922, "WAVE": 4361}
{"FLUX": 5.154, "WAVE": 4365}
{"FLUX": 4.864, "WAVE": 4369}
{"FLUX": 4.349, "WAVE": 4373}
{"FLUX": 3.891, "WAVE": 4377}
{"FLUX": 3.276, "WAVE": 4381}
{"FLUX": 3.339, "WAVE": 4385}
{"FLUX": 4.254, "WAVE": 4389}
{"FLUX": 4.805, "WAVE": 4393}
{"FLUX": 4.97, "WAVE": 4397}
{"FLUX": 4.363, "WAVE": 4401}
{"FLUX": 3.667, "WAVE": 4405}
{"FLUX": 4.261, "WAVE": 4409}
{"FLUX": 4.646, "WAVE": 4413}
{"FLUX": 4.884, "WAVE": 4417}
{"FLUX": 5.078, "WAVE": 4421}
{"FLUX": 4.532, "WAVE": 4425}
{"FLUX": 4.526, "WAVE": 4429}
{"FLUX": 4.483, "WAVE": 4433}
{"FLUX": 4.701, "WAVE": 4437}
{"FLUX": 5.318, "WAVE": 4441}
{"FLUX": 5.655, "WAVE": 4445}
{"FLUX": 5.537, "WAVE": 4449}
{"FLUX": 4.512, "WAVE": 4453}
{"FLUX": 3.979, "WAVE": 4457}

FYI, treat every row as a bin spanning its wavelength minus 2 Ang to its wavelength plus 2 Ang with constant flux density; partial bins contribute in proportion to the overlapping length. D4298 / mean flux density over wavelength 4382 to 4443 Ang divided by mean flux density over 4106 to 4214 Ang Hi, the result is 1.45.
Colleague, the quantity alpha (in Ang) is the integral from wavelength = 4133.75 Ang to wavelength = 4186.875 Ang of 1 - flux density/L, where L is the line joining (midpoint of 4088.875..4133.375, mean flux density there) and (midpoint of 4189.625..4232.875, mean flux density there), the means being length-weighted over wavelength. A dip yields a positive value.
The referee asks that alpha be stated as -4.5 Ang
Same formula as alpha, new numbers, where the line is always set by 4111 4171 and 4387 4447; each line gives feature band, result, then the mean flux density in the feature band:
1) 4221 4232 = 6.57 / 1.45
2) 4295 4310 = 4.53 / 2.81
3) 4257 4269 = 2.66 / 2.96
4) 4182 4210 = 2.77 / 3.09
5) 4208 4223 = 2.95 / 2.84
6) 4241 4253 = 2.54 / 2.93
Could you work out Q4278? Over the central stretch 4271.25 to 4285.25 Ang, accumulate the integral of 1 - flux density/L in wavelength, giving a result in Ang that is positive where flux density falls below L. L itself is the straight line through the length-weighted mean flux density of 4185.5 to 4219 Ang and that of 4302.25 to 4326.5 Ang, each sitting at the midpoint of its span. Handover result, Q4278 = 2.1 Ang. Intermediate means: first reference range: 3.08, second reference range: 3.47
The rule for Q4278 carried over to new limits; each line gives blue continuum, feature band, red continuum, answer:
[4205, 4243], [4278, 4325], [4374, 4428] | 1.5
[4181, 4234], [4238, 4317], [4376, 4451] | 9.4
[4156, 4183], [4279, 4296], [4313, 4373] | 4.6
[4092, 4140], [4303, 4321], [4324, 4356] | 3.3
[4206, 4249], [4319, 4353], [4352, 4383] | -2.5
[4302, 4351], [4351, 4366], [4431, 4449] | -1.3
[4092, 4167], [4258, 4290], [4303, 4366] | 7.8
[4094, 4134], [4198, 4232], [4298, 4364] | 9.6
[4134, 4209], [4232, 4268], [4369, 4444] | 7.7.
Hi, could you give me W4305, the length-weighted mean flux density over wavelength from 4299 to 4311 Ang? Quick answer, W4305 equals 2.78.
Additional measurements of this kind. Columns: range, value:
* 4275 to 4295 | 2.89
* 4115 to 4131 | 3.28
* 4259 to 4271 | 3.02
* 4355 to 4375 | 4.75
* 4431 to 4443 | 4.83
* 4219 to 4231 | 1.51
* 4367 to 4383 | 4.1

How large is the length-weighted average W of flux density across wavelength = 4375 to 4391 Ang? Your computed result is 3.69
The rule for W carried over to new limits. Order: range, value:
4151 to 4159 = 3.29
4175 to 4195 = 3.16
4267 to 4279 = 2.64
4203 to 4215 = 3.26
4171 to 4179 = 2.95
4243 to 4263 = 2.77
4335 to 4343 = 4.23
